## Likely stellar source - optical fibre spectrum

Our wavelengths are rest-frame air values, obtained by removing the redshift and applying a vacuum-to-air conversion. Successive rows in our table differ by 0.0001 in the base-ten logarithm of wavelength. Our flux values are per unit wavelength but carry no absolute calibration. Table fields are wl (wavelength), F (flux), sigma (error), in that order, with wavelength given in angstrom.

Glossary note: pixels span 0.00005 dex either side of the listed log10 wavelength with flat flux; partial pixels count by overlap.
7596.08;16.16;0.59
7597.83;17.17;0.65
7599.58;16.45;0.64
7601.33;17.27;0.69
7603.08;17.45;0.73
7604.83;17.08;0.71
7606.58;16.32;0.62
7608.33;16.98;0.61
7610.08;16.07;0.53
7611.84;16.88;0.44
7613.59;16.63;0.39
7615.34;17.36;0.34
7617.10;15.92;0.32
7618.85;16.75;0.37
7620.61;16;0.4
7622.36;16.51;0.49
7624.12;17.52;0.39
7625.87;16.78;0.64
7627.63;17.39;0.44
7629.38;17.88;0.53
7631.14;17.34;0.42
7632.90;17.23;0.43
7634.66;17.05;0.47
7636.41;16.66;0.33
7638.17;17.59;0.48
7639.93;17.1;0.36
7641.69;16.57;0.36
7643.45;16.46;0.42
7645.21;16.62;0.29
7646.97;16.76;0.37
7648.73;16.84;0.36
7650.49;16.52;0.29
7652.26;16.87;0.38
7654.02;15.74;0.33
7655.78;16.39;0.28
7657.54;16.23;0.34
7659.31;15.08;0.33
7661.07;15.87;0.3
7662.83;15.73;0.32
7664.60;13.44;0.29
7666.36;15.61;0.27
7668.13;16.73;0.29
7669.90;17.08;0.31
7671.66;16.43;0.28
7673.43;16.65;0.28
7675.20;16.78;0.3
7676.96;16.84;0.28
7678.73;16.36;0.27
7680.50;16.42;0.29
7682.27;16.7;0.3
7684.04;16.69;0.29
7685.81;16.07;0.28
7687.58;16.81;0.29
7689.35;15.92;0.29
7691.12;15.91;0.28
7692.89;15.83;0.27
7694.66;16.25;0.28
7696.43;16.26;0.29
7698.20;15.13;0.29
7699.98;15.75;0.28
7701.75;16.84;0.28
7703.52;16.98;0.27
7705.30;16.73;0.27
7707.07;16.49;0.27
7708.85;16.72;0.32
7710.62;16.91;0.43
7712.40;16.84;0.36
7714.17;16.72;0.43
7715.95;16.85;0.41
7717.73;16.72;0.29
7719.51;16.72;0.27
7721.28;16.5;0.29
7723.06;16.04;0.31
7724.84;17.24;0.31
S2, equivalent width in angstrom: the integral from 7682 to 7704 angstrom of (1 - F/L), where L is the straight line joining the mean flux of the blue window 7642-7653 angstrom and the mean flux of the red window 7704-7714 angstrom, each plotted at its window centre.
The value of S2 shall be 0.7 angstrom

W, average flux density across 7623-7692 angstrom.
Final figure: 16.5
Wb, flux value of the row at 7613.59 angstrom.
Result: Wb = 16.63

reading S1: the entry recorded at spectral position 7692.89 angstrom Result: 15.83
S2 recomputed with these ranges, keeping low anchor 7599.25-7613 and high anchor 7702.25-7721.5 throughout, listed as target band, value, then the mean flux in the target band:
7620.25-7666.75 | 0.77 angstrom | 16.5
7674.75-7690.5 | 0.27 angstrom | 16.5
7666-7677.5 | 0.11 angstrom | 16.6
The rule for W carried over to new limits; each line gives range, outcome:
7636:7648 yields 16.8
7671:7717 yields 16.5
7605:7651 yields 16.8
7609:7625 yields 16.6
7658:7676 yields 15.9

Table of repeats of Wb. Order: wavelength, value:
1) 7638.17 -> 17.59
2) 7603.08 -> 17.45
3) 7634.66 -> 17.05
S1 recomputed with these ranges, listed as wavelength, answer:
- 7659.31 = 15.08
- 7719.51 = 16.72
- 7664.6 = 13.44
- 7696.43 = 16.26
